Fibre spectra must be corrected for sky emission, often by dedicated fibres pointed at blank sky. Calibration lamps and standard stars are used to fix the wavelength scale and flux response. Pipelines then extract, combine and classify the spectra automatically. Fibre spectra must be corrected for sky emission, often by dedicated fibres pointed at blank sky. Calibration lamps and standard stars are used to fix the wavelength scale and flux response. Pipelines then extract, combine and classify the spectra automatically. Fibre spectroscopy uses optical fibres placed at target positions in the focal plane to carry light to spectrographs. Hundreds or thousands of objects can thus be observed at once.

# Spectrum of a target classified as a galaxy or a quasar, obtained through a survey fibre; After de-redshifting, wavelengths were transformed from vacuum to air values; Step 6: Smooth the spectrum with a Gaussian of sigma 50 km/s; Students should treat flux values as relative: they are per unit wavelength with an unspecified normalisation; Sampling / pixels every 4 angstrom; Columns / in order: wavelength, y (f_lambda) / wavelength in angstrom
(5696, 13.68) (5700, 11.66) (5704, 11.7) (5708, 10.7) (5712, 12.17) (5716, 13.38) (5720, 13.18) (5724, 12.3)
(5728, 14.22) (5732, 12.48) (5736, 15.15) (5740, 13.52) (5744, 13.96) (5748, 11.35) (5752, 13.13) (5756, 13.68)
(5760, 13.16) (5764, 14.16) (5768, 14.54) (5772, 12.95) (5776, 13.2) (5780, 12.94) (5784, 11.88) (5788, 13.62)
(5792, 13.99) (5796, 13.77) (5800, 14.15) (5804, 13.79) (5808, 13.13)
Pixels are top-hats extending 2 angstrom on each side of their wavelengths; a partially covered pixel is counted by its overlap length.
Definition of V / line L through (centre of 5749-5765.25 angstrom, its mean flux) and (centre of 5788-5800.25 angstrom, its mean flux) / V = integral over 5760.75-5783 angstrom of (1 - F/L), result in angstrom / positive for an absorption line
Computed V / 0.18 angstrom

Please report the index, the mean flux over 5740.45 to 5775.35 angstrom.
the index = 13.4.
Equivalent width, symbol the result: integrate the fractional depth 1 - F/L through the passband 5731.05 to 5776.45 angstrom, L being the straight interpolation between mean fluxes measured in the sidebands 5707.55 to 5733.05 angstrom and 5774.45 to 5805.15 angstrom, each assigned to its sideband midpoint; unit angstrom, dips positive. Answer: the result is -1.4 angstrom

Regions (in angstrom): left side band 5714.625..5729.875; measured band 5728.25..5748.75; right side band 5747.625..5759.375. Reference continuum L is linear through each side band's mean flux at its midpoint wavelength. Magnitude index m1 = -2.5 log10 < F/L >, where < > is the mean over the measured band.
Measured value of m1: -0.03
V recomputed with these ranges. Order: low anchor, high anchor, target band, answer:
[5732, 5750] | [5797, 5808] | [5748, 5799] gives 0.9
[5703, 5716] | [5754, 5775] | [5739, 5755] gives 0.1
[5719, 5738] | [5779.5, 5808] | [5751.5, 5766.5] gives -0.2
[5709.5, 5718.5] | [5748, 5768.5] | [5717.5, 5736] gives -0.5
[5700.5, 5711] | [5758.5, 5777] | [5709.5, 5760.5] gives -3.1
